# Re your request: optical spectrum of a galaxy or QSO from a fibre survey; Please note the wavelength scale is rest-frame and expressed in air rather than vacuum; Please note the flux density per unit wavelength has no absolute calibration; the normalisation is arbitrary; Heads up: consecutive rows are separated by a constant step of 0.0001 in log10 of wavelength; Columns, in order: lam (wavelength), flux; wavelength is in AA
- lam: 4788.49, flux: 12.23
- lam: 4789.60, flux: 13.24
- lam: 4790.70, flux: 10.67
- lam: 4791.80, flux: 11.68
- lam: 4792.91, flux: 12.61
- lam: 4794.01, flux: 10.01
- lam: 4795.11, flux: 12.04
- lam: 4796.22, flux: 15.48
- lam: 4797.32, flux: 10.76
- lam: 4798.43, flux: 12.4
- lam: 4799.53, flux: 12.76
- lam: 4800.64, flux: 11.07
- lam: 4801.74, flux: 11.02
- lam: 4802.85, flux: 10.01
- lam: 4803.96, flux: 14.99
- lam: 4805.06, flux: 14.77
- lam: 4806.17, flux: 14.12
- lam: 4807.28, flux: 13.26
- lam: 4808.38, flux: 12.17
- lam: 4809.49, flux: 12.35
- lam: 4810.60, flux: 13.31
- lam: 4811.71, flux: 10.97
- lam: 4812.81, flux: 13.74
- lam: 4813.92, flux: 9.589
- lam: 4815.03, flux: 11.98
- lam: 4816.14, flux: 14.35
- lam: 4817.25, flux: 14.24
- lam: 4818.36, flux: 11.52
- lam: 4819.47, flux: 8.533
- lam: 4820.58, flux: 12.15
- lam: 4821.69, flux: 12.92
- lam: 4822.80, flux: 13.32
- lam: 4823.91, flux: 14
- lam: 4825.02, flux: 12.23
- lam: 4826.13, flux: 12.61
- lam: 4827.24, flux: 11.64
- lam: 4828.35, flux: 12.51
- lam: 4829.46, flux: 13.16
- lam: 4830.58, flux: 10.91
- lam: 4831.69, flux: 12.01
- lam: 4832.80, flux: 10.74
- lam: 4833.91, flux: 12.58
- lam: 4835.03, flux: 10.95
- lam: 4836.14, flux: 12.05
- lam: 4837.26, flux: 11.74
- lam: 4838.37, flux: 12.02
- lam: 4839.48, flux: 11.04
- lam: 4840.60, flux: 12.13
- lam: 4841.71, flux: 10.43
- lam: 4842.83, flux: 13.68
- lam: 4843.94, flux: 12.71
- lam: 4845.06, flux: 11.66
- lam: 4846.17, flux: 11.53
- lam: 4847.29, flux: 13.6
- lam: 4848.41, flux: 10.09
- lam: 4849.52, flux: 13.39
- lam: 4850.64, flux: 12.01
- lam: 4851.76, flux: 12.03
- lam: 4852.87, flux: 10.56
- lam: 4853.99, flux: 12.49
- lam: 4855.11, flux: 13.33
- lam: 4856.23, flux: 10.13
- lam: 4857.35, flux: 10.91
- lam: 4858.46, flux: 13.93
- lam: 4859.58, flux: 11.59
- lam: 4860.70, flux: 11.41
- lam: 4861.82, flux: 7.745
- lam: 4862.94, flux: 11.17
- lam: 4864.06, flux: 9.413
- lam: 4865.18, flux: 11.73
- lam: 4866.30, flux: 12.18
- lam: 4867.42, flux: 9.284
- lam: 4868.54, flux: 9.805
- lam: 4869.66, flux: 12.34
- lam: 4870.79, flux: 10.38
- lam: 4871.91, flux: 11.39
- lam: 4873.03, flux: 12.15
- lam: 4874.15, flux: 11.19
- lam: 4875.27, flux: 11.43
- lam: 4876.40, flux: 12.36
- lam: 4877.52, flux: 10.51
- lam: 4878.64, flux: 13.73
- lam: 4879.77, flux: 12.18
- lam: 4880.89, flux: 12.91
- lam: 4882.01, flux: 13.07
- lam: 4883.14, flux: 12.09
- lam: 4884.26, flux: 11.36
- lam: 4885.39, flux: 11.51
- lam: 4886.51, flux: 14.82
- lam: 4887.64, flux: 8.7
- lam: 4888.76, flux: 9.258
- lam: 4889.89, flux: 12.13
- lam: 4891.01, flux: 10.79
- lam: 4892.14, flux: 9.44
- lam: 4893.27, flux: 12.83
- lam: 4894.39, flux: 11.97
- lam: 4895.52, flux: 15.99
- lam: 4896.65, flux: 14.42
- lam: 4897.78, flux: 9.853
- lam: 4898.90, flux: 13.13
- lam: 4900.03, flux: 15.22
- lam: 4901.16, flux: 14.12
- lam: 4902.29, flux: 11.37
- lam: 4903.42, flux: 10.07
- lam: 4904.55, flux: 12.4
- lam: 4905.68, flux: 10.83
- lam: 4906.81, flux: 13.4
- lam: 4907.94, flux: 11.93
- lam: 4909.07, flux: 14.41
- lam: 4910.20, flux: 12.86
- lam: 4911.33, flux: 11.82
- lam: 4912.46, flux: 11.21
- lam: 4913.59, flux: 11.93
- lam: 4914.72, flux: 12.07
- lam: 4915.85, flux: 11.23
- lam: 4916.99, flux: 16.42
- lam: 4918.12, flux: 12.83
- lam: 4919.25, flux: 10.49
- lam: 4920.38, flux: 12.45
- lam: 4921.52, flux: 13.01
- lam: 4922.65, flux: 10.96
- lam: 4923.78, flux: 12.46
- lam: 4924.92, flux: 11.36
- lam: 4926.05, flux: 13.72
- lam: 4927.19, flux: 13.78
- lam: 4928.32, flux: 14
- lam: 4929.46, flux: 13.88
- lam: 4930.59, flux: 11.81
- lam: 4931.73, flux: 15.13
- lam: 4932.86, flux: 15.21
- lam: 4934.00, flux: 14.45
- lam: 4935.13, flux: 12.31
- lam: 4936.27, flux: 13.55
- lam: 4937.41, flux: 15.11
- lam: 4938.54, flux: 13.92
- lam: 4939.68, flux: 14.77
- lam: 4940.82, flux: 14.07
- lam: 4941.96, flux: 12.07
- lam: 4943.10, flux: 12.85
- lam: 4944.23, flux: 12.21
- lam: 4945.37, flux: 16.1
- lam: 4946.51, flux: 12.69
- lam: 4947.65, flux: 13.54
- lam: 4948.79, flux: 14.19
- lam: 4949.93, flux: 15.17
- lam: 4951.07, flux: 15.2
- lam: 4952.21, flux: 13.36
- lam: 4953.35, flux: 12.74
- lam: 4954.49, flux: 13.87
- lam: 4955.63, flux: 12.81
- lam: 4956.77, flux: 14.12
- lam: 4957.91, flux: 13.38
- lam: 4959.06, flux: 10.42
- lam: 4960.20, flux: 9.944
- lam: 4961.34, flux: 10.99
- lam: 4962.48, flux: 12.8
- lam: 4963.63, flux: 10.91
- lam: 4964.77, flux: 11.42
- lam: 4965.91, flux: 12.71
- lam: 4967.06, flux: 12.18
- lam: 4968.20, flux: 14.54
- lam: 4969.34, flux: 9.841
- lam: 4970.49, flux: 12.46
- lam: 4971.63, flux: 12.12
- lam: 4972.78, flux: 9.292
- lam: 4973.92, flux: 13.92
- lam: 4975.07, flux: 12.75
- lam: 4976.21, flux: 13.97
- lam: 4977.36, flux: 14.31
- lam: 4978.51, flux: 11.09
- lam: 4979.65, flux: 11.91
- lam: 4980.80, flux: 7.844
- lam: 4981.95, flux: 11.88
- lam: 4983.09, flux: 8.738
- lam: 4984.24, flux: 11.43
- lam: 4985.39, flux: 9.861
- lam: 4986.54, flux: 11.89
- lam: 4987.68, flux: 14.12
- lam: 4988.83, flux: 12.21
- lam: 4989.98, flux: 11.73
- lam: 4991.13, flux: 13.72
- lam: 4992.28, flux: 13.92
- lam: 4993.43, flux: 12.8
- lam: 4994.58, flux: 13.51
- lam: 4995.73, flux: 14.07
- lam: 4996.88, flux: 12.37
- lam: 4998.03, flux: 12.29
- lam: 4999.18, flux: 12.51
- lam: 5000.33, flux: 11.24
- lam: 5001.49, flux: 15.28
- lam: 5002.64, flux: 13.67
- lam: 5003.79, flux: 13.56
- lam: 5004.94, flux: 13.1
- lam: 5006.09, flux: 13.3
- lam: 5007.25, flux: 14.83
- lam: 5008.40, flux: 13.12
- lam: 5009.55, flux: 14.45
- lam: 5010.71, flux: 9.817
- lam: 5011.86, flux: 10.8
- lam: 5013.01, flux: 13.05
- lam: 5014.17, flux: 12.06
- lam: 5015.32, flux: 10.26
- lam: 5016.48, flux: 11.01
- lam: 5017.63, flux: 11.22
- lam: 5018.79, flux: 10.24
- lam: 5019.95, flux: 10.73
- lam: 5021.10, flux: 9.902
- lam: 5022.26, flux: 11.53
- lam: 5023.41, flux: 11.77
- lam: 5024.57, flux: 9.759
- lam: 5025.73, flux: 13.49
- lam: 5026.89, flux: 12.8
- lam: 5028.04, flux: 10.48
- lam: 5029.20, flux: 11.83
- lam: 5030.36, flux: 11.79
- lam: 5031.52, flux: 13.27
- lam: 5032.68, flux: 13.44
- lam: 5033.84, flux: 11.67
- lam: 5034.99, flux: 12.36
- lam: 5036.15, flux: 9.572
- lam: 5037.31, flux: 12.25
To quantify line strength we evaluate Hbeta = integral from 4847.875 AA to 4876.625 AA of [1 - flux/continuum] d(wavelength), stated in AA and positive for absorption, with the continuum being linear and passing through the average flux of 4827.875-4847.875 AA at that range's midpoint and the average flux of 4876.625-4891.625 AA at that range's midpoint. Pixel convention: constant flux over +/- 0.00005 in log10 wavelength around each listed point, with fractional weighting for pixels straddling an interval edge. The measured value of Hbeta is 1.3 AA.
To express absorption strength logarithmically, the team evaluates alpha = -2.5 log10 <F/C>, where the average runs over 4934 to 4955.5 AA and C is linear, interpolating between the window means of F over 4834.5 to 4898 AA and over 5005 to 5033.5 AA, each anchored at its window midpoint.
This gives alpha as -0.17 mag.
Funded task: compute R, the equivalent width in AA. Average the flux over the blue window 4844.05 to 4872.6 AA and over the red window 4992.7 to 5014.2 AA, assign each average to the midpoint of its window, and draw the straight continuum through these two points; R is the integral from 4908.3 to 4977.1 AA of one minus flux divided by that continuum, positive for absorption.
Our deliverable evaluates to -3.5 AA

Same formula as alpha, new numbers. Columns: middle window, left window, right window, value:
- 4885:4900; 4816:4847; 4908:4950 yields 0.07 mag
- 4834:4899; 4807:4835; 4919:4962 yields 0.08 mag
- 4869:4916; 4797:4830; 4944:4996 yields 0.03 mag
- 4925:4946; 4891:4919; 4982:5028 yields -0.11 mag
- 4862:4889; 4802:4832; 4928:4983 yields 0.11 mag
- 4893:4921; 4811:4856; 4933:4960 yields 0.04 mag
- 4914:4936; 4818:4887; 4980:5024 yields -0.09 mag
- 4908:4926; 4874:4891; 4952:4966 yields -0.04 mag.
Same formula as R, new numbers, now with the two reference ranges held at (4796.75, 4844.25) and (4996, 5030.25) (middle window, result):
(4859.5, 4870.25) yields 1.4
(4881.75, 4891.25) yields 0.5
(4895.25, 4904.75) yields -0.6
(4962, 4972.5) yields 0.1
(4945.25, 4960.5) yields -1.6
